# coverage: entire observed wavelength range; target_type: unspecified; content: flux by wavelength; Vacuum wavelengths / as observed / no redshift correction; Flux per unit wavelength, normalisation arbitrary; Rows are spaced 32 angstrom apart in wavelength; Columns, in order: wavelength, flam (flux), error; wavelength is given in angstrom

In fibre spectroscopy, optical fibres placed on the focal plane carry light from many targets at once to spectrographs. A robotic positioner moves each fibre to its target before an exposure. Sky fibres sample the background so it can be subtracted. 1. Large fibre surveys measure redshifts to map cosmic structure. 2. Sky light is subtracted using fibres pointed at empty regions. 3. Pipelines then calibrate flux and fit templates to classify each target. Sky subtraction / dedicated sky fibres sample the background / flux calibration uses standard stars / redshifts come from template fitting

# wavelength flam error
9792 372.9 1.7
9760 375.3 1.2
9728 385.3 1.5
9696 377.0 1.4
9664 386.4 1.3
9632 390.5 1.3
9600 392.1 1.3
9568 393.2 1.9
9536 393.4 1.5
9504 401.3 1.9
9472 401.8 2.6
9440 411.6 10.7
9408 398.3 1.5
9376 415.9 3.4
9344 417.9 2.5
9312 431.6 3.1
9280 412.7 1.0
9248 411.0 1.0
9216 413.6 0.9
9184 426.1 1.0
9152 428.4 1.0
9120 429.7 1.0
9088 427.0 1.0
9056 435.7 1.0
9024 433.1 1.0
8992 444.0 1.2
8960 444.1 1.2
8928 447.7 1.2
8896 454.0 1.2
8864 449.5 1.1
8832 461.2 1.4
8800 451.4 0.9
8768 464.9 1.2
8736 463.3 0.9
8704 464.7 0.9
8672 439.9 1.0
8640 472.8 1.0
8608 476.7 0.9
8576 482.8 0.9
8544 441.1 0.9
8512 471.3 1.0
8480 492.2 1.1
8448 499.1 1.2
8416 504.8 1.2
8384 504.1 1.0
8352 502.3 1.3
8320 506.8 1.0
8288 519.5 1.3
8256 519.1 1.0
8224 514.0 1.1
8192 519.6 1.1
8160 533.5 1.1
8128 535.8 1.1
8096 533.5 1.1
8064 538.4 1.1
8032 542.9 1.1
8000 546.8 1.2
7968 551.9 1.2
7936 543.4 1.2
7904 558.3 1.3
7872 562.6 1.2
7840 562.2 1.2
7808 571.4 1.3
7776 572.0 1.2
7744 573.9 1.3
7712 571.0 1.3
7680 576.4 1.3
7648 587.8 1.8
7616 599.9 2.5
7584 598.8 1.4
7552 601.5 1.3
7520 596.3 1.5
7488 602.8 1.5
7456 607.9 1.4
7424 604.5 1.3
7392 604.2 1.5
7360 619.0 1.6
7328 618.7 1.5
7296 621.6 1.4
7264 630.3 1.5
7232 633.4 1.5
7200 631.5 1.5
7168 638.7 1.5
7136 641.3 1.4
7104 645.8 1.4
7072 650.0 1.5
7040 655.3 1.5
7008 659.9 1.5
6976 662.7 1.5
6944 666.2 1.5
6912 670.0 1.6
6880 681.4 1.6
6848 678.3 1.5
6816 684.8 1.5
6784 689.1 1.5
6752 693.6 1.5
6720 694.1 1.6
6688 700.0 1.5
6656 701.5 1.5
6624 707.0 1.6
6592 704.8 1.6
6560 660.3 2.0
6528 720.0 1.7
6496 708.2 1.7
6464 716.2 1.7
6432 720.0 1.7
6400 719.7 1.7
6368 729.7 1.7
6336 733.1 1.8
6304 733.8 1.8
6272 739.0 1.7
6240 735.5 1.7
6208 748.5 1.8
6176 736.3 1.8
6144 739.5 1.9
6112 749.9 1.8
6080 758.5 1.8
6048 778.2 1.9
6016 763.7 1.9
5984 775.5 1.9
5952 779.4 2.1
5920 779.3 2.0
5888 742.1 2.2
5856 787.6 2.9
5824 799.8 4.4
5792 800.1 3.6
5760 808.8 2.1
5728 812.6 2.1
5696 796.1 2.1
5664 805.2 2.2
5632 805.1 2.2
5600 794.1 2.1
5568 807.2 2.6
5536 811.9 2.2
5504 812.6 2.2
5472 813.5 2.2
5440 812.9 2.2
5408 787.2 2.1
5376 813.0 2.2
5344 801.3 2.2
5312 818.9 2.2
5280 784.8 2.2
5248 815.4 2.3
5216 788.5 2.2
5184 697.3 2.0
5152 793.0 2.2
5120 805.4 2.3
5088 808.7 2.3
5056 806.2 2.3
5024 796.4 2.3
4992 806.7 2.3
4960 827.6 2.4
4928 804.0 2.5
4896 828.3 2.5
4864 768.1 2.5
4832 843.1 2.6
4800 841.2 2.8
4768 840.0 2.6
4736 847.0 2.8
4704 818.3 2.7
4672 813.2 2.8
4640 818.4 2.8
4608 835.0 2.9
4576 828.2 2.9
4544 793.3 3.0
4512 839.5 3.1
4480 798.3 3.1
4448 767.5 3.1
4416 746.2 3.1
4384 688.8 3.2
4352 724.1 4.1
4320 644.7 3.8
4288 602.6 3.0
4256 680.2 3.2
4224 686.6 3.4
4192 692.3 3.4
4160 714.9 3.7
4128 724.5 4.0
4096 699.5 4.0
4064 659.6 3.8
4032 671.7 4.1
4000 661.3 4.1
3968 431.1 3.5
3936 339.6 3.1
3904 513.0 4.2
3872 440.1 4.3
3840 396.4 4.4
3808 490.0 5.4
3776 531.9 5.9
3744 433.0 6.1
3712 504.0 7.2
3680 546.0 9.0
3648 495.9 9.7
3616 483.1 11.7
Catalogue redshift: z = 0.00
